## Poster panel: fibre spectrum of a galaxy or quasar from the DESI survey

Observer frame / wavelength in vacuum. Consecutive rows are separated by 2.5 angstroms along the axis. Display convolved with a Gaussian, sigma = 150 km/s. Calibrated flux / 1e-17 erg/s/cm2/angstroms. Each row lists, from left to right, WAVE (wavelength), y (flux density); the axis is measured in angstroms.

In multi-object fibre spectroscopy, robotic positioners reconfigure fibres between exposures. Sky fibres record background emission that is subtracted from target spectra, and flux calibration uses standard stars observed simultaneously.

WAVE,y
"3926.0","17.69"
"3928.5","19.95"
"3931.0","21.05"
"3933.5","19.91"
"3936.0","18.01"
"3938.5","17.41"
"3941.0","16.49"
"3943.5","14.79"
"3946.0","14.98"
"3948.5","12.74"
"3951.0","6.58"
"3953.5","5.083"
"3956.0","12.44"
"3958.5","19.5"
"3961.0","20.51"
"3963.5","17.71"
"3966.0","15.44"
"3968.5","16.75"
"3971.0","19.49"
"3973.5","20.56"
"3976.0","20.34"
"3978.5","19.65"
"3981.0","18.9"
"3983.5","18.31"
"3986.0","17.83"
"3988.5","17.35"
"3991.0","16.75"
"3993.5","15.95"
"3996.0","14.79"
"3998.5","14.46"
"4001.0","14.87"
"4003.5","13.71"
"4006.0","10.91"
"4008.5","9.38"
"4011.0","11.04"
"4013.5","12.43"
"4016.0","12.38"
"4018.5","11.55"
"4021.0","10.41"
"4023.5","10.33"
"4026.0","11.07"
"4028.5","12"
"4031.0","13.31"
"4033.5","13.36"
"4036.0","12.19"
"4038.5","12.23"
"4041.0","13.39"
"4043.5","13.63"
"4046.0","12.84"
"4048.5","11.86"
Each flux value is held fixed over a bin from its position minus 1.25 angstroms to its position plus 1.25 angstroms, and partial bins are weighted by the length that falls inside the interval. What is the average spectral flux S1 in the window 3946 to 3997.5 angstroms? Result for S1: 16.3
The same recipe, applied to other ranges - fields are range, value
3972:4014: 15.8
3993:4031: 12.3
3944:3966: 13.8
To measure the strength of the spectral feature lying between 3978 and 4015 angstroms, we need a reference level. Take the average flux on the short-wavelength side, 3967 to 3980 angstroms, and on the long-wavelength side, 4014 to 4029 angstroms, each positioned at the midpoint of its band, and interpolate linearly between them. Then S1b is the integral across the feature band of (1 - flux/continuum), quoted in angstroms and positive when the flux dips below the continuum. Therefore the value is 1.5 angstroms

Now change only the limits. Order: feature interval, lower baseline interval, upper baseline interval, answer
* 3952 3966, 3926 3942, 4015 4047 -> 1.69 angstroms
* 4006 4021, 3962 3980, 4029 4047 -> 3.75 angstroms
